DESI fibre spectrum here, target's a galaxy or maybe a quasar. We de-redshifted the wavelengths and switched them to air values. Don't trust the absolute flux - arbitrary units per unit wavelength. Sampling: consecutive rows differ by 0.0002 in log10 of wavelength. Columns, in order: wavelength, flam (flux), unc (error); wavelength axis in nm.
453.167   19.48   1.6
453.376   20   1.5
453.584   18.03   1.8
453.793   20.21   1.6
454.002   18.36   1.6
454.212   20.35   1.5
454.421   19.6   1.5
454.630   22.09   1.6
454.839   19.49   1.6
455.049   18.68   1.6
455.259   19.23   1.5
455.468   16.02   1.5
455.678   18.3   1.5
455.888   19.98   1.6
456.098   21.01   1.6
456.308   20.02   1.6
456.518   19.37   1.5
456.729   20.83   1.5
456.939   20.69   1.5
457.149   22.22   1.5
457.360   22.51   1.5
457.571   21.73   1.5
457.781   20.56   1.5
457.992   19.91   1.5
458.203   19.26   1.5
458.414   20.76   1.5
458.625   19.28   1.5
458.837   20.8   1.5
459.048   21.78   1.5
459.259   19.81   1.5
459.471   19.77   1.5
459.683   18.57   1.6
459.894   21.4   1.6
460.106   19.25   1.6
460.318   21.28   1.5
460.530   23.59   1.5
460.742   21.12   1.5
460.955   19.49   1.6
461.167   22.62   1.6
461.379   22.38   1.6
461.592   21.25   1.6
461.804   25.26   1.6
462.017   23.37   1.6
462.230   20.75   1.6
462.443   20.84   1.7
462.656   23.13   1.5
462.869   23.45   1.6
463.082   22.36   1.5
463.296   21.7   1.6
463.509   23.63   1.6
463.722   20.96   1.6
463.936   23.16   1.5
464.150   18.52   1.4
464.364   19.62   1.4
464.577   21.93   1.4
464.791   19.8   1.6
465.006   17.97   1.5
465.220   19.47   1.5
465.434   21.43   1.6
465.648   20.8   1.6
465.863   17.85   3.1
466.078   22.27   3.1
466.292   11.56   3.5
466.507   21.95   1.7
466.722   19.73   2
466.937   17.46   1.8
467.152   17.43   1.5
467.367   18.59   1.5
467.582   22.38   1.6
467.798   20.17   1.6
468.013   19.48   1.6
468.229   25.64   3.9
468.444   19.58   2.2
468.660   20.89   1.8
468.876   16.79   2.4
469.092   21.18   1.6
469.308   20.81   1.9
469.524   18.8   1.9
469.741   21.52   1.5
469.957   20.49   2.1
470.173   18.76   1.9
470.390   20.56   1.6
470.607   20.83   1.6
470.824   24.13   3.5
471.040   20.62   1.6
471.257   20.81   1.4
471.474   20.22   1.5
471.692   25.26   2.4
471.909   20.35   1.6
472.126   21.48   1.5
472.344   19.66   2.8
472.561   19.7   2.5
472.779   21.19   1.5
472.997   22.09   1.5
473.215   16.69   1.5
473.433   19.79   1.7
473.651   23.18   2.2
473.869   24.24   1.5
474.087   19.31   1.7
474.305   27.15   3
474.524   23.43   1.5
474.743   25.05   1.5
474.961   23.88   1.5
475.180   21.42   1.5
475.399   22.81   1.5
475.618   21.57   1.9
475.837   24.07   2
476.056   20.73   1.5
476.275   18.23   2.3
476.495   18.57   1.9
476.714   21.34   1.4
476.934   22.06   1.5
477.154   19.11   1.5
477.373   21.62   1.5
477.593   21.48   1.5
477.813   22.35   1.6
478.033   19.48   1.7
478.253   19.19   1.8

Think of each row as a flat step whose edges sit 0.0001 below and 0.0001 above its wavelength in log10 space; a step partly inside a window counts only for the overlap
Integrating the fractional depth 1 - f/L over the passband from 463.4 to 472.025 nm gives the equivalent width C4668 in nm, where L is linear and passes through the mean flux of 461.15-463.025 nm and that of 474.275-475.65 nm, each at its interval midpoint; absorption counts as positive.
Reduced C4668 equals 0.99 nm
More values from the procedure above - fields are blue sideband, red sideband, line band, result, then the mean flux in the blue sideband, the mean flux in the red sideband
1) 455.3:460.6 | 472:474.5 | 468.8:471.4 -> 0.08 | 20.3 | 21.4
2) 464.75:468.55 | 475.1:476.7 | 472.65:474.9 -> -0.16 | 19.6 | 21.1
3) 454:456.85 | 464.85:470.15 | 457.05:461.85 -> -0.34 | 19.6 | 19.7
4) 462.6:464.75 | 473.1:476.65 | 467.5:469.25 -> 0.09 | 21.8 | 21.9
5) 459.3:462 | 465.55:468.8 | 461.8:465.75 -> -0.16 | 21.4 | 19.7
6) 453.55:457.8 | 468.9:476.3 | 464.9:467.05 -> 0.19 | 20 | 21.5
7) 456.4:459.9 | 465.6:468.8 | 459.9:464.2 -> -0.38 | 20.5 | 19.7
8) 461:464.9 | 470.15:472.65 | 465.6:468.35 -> 0.24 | 21.9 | 21.1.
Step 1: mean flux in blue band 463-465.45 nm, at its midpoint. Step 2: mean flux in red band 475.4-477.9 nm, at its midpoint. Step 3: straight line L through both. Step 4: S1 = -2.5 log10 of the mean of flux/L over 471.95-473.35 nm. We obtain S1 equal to 0.05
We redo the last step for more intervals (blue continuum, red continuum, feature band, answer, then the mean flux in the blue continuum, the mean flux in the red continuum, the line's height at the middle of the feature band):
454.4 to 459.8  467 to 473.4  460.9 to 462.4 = -0.10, 20.1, 20.5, 20.2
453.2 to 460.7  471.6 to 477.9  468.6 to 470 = 0.06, 20.1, 21.6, 21.2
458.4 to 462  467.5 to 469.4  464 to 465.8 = 0.05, 21.1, 20.7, 20.9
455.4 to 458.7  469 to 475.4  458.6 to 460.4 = 0.01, 20.2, 21.5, 20.4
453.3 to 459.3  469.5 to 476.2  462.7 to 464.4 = -0.05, 20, 21.6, 20.7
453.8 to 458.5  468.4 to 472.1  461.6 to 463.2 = -0.12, 20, 20.7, 20.3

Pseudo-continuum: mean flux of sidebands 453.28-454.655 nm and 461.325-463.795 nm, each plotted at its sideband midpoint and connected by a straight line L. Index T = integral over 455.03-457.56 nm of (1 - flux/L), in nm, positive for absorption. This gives 0.053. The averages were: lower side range 19.7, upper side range 22.4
